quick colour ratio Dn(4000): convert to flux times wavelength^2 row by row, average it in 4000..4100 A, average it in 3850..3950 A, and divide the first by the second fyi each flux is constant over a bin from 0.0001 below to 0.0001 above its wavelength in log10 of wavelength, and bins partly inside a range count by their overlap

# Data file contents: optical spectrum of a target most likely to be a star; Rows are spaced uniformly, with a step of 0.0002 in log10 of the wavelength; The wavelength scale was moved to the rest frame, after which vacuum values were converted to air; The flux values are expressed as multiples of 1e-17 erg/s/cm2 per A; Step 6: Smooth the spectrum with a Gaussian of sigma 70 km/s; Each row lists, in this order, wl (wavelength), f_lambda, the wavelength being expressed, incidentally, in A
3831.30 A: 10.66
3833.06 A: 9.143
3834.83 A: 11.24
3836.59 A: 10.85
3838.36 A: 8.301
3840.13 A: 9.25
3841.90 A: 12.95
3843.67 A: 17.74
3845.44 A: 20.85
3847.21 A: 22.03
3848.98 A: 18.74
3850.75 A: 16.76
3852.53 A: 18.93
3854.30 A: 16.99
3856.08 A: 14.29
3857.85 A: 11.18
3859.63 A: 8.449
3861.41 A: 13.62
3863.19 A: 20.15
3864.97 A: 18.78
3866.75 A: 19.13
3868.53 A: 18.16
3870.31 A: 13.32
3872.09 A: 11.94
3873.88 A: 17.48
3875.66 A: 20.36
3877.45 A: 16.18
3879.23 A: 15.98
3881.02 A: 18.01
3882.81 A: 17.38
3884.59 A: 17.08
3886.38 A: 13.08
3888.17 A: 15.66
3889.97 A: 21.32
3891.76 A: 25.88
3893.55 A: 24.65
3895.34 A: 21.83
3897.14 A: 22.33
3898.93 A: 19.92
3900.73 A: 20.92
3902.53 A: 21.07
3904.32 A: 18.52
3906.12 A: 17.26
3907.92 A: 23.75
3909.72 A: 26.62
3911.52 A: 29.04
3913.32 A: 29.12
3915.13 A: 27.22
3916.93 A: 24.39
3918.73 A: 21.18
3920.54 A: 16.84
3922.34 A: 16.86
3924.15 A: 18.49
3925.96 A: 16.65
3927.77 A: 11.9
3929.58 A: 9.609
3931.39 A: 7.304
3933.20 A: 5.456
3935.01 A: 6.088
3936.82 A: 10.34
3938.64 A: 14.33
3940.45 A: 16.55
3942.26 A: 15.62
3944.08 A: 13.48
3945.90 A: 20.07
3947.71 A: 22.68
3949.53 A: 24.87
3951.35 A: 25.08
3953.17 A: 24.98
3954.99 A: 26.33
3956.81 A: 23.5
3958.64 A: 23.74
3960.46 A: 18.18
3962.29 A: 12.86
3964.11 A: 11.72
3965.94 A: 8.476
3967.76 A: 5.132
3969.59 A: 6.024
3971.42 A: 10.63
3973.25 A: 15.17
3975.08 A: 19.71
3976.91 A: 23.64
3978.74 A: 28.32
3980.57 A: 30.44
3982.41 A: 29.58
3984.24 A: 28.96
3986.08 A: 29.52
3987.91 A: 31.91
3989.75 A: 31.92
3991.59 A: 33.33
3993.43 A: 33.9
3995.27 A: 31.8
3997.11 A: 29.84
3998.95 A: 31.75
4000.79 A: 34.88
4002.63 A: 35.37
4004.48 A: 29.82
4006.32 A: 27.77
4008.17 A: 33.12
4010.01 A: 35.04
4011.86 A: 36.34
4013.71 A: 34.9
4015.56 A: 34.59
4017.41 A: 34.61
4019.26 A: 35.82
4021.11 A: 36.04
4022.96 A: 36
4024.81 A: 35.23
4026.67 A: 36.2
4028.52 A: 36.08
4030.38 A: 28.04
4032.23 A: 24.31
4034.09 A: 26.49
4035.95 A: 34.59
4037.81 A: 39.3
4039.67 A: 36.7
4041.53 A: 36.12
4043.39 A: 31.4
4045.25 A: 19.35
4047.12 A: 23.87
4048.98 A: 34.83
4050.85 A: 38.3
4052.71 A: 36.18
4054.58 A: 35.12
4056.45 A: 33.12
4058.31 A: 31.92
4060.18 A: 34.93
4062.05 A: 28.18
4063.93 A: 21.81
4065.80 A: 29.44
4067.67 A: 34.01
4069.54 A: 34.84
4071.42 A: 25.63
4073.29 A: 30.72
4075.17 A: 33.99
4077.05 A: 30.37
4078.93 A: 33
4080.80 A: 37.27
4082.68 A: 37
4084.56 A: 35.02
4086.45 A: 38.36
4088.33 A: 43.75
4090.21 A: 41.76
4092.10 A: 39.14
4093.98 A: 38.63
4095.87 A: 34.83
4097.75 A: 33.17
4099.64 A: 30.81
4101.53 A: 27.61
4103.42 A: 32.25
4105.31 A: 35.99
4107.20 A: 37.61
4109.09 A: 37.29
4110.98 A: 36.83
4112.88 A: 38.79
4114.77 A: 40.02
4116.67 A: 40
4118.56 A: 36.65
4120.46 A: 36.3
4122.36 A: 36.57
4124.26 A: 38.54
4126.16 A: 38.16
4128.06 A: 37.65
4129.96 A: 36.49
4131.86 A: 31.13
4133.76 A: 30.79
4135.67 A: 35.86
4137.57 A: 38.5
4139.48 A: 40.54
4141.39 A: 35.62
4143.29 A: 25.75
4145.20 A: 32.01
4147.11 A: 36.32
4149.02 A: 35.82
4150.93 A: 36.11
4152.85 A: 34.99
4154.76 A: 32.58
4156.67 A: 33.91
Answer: 2.0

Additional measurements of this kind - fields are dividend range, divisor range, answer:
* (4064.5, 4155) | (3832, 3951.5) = 2.27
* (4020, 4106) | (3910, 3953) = 2.00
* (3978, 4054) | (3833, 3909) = 2.04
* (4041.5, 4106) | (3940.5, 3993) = 1.64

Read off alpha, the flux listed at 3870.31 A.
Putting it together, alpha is 13.32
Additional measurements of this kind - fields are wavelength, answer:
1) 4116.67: 40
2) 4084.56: 35.02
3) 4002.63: 35.37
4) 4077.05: 30.37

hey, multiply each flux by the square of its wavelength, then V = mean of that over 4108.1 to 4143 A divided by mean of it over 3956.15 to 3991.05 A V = 1.9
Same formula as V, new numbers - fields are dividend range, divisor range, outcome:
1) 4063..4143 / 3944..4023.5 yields 1.42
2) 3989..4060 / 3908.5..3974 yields 2.01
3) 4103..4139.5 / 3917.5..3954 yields 2.52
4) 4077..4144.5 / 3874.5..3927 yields 1.95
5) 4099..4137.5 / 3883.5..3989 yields 2.03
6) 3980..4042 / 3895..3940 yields 1.90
